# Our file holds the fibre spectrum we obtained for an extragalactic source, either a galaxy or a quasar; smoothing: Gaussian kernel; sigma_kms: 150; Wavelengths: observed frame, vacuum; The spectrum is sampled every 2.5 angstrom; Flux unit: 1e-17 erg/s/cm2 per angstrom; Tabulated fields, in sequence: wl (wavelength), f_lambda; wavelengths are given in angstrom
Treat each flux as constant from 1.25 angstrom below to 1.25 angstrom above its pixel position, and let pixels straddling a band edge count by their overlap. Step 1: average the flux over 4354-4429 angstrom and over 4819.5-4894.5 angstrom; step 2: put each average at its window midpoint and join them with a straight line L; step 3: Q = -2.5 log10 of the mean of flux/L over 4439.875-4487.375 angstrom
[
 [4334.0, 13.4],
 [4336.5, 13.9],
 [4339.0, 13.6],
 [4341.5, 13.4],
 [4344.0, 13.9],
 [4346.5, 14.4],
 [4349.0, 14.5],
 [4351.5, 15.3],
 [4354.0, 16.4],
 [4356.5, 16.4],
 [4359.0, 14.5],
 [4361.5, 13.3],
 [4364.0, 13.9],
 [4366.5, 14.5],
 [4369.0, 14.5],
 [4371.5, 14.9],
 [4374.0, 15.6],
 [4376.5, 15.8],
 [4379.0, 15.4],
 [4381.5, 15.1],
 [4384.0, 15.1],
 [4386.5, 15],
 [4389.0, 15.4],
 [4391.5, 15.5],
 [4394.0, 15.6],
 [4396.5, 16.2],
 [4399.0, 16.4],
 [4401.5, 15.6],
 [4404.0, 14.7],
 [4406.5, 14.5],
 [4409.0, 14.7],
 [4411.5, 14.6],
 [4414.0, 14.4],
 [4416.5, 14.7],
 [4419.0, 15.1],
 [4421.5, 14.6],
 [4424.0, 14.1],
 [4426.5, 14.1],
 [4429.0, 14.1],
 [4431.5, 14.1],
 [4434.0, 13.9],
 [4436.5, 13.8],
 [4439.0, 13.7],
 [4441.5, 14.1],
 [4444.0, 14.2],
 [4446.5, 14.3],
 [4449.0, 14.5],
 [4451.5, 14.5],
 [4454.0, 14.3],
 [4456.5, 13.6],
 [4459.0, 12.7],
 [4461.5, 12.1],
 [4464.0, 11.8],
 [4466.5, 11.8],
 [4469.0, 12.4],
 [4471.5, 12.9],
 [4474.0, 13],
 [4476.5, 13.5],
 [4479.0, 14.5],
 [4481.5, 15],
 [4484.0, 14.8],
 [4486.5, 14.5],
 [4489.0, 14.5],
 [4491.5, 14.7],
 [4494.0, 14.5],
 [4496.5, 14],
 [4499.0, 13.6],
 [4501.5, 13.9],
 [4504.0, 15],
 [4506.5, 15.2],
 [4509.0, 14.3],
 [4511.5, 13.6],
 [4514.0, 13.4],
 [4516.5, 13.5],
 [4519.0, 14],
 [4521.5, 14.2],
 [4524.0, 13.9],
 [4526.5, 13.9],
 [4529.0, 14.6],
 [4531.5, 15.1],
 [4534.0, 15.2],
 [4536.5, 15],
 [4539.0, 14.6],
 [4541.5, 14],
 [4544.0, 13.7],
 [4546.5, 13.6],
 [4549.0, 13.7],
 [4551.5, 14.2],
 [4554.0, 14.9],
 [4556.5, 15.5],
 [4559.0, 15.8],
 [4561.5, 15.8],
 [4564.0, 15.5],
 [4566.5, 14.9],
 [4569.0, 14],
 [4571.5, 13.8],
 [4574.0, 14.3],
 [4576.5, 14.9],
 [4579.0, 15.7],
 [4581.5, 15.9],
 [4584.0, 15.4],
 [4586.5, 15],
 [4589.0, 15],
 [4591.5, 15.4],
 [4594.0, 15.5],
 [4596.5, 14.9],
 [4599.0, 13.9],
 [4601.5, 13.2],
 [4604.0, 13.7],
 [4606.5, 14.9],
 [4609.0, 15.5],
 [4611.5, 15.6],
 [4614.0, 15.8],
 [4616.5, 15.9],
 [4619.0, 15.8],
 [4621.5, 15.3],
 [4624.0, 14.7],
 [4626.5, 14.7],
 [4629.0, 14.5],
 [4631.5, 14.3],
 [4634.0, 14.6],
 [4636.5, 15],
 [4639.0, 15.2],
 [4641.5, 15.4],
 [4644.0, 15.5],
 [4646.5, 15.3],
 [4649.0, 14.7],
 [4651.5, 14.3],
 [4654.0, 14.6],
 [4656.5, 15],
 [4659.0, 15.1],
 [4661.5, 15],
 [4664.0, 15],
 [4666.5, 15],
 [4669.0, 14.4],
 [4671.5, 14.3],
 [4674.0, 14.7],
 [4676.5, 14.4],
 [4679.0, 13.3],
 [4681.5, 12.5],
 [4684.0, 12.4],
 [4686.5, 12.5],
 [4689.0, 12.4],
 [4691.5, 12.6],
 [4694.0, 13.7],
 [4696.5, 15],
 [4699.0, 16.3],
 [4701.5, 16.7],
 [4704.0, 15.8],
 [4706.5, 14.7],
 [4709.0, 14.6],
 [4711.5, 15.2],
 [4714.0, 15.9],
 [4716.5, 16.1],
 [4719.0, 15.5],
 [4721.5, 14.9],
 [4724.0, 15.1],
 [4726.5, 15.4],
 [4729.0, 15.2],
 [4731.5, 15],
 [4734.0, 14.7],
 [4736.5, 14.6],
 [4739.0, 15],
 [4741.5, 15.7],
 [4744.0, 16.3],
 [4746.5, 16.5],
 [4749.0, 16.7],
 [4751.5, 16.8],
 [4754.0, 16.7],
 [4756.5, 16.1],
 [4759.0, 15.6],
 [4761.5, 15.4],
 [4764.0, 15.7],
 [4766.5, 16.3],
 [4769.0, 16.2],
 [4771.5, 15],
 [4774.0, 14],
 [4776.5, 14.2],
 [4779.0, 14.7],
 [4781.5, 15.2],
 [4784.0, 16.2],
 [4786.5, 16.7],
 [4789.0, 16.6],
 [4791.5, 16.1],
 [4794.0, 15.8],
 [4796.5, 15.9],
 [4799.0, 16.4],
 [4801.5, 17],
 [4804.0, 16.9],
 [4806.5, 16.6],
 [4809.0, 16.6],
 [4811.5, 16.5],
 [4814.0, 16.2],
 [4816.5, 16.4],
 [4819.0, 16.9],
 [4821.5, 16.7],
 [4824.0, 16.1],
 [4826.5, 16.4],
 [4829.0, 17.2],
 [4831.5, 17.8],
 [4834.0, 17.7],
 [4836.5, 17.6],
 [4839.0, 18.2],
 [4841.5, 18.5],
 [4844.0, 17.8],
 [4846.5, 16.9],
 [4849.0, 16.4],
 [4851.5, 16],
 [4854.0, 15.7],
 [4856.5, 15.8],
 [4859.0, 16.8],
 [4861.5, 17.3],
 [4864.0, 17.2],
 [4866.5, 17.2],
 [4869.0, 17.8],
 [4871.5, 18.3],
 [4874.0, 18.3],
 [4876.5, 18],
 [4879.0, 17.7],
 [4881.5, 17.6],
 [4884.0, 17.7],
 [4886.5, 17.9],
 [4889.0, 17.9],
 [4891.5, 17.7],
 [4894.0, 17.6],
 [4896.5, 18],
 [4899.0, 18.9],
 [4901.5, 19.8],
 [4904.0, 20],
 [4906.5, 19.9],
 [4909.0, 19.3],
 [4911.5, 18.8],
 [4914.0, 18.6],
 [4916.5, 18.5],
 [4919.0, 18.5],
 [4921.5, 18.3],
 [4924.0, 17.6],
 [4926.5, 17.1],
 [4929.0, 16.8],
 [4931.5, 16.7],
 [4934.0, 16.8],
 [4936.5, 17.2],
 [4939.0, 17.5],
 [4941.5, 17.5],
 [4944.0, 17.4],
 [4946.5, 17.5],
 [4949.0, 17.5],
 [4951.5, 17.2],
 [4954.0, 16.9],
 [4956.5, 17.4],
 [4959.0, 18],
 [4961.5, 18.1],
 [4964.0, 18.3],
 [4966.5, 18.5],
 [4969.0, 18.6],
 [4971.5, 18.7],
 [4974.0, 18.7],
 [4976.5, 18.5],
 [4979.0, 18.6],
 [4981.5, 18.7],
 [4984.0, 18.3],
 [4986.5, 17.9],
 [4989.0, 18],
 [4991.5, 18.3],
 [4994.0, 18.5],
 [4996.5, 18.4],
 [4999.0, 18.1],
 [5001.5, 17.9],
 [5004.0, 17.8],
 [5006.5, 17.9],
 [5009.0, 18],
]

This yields 0.131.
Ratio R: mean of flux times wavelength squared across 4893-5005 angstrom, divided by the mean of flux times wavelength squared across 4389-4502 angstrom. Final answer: 1.58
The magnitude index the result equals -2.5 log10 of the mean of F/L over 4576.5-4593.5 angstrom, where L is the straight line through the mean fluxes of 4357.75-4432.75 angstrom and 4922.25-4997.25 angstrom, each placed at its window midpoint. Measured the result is 0.03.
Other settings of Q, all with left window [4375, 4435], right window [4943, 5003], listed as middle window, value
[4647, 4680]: 0.12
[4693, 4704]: 0.07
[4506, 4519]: 0.12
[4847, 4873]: 0.04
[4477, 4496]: 0.06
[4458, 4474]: 0.23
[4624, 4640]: 0.11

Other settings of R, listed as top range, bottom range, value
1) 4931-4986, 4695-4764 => 1.26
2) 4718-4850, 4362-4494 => 1.31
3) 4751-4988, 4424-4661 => 1.37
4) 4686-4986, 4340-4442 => 1.38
